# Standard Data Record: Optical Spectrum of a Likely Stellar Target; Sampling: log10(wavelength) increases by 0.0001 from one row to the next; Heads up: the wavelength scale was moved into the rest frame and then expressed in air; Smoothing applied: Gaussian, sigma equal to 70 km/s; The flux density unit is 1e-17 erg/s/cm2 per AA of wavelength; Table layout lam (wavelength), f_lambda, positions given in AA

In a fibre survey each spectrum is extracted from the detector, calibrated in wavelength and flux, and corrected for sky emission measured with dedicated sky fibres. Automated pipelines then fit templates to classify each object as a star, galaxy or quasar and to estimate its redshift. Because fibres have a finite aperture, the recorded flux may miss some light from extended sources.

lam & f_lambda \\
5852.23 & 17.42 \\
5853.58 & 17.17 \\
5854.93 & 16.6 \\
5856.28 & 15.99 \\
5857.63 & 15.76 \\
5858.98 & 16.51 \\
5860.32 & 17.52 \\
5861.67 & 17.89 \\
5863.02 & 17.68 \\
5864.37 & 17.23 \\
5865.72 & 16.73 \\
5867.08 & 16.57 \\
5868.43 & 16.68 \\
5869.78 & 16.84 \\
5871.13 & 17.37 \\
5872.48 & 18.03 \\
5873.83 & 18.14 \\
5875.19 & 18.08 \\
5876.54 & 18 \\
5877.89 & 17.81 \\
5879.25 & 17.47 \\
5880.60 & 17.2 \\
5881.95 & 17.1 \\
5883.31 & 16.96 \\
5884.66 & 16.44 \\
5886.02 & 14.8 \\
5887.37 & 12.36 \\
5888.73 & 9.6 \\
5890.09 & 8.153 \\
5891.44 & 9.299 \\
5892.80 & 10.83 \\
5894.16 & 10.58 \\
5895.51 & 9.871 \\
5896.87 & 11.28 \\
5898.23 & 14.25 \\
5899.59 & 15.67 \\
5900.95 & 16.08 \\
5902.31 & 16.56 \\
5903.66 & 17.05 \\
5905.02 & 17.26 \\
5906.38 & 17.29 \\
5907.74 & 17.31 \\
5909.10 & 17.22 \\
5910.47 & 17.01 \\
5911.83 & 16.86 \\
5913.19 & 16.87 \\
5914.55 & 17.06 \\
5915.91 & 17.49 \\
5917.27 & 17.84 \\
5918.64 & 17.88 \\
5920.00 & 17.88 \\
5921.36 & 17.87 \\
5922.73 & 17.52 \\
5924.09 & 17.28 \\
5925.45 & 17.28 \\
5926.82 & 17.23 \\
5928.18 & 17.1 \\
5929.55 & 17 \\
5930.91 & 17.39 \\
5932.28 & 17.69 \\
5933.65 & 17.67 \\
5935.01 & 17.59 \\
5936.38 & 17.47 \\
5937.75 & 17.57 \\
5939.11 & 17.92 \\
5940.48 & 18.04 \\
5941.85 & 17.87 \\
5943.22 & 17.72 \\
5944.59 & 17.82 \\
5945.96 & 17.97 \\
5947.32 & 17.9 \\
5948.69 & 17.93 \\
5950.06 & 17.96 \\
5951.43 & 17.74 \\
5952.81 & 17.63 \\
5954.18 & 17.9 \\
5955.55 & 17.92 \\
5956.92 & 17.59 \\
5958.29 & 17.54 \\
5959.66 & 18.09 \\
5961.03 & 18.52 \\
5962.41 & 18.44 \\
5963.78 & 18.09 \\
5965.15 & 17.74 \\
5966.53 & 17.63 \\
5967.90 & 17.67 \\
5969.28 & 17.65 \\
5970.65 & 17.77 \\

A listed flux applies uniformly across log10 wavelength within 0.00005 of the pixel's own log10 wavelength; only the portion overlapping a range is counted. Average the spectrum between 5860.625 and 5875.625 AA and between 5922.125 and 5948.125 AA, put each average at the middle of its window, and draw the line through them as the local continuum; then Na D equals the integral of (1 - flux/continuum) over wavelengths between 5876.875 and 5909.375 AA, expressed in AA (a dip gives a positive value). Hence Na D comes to 5.46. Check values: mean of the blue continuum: 17.4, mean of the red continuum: 17.6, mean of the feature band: 14.5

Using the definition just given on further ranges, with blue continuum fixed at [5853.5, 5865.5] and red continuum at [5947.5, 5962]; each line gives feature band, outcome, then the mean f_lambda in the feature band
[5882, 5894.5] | 3.48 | 12.4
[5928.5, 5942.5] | 0.06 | 17.6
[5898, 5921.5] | 0.57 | 17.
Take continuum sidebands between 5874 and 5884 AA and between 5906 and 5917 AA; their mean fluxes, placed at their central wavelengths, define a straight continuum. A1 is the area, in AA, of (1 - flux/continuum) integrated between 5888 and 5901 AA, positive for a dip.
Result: 4.5 AA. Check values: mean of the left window 17.5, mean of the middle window 11.3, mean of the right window 17.2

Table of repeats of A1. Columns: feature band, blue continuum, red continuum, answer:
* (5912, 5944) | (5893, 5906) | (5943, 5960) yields -2.65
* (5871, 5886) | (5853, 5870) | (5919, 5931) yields -0.34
